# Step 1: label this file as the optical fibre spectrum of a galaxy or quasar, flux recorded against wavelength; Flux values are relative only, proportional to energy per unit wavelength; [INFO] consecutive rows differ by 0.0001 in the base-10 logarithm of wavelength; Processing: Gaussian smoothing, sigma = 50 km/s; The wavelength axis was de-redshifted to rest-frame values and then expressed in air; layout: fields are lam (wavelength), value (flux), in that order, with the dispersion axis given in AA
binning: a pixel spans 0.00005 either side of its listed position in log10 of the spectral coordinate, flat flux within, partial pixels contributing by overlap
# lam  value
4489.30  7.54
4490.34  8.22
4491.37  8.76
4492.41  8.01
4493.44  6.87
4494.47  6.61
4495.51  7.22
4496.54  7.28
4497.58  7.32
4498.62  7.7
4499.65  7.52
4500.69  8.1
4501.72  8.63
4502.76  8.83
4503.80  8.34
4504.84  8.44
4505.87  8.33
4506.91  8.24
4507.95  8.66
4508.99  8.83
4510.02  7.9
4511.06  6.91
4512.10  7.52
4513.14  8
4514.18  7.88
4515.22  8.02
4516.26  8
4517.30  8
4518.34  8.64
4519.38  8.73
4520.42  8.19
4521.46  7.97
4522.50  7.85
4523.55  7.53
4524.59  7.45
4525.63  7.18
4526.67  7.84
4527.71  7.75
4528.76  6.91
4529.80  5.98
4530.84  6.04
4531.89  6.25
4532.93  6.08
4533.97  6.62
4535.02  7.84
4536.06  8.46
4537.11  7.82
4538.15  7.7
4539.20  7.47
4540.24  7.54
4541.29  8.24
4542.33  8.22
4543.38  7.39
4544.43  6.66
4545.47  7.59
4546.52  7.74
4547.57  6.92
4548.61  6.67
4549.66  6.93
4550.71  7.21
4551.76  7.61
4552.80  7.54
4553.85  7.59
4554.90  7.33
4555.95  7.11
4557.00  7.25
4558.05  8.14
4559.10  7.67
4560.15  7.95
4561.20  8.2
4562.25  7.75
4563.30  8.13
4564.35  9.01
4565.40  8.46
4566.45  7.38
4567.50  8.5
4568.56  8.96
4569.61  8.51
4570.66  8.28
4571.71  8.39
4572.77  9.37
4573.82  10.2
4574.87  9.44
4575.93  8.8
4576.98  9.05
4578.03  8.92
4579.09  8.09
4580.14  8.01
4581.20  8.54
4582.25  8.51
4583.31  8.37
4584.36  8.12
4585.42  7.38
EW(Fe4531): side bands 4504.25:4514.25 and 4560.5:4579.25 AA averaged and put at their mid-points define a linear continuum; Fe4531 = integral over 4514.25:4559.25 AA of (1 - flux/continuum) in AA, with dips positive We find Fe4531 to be 4.6 AA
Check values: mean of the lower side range 8.08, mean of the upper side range 8.64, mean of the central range 7.48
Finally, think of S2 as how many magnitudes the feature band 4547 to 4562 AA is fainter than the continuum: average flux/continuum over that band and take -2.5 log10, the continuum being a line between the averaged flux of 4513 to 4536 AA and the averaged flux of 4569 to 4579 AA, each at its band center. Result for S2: 0.13 mag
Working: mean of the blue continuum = 7.5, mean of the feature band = 7.44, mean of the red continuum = 8.96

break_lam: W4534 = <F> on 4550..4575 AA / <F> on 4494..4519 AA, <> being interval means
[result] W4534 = 1.02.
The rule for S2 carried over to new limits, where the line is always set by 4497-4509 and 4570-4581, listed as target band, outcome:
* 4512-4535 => 0.12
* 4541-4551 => 0.17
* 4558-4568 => 0.08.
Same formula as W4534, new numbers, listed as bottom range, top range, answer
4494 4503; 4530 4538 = 0.92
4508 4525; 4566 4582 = 1.09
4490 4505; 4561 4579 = 1.11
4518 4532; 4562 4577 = 1.16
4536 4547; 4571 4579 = 1.18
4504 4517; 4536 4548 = 0.94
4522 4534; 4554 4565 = 1.13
